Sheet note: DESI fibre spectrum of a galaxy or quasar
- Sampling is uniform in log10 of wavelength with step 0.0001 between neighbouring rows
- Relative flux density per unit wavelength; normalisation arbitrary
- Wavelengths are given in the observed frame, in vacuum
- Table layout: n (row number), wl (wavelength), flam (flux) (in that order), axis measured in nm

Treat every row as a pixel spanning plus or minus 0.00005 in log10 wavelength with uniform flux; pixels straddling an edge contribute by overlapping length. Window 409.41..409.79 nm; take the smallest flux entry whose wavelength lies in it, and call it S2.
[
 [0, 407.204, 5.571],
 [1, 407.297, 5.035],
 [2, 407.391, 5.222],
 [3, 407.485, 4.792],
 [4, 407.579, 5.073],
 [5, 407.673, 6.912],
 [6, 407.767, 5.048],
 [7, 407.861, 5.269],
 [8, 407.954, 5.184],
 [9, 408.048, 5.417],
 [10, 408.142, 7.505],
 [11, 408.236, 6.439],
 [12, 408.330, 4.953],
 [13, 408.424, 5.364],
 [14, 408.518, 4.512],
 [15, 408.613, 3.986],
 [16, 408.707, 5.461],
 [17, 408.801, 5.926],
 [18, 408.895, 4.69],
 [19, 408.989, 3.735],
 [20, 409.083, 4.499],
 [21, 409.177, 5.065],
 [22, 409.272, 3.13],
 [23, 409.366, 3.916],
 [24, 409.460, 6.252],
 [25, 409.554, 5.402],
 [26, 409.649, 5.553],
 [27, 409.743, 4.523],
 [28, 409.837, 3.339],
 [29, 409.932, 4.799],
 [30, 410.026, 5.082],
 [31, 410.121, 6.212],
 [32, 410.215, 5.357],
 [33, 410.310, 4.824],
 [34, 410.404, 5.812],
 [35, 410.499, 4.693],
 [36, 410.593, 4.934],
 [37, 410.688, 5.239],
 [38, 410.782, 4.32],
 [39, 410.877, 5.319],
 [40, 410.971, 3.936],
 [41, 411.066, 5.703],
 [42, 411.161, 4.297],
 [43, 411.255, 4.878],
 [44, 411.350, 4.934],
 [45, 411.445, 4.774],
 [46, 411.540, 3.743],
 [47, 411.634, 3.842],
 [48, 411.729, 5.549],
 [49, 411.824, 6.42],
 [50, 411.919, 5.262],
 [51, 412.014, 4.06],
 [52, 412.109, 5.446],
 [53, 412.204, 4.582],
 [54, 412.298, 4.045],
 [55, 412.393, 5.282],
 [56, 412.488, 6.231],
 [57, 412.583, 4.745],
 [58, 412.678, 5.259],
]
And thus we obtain 4.523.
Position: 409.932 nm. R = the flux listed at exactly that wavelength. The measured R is 4.799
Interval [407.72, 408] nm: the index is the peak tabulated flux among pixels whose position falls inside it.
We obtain 5.269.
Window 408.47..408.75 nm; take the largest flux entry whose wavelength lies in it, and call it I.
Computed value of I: 5.461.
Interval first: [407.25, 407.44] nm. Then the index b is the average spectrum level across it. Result 5.14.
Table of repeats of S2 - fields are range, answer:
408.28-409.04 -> 3.735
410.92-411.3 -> 3.936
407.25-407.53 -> 4.792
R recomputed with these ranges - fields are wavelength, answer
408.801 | 5.926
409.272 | 3.13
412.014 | 4.06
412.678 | 5.259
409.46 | 6.252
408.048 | 5.417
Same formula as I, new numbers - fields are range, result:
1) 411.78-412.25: 6.42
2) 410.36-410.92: 5.812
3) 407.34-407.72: 6.912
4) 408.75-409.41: 5.926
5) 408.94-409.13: 4.499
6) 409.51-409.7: 5.553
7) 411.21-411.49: 4.934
